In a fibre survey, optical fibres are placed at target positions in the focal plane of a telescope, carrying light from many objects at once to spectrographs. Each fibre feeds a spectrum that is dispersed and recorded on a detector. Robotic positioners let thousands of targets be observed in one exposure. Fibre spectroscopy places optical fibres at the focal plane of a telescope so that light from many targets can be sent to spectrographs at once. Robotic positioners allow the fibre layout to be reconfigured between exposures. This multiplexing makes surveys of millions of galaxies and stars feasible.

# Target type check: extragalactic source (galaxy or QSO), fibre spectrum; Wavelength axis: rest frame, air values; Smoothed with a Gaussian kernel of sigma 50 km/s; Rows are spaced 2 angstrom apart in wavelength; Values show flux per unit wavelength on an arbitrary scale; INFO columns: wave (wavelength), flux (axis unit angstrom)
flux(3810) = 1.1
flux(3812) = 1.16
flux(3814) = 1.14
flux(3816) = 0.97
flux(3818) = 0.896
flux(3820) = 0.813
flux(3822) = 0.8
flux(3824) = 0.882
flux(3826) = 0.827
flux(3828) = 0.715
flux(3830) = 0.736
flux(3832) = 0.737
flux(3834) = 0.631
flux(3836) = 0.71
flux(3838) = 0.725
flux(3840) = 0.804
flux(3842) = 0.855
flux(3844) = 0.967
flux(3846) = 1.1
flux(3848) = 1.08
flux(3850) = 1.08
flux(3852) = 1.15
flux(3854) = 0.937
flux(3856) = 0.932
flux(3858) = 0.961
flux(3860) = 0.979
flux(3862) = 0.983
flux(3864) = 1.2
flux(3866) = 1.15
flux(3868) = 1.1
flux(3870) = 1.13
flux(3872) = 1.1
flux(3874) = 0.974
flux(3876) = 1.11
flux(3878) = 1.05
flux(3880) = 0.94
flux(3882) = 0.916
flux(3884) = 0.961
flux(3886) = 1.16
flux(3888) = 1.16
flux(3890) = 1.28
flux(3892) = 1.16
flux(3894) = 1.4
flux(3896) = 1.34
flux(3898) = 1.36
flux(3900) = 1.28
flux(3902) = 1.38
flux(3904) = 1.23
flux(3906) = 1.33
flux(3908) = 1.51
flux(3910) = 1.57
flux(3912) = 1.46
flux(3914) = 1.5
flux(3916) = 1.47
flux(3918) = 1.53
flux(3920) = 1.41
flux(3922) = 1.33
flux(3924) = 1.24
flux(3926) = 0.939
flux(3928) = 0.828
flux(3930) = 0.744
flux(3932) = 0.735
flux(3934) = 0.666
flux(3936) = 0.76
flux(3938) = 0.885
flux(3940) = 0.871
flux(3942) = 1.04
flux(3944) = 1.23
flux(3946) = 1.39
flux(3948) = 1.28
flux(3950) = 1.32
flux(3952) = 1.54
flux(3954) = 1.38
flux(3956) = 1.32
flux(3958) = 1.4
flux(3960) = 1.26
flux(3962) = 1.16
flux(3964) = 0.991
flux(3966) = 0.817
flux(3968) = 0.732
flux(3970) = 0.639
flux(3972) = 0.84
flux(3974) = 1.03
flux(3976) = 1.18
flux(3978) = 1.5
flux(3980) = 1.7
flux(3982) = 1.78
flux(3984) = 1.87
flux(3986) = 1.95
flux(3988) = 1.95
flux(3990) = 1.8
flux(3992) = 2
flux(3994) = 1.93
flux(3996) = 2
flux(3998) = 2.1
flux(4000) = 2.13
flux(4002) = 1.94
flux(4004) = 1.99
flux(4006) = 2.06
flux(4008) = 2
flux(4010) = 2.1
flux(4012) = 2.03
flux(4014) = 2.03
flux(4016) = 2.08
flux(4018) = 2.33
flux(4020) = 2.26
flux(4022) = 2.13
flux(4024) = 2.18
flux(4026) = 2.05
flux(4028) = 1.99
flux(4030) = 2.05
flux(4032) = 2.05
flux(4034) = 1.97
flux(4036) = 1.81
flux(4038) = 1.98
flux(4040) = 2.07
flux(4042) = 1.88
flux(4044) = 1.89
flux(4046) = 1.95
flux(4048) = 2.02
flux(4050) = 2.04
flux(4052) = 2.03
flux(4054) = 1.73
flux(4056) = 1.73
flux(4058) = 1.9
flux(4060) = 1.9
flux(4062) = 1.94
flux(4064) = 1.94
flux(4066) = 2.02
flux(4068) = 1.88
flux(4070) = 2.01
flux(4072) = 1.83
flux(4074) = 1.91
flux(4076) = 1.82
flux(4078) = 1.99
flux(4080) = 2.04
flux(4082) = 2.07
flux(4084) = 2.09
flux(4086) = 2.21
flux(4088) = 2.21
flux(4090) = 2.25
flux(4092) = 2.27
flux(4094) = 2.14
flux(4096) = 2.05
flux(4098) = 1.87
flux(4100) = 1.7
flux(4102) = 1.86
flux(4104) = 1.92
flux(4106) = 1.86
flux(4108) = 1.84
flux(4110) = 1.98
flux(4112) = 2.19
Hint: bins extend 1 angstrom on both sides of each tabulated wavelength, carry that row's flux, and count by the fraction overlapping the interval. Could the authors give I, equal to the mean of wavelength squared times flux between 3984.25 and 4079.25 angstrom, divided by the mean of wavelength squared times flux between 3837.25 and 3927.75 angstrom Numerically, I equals 1.8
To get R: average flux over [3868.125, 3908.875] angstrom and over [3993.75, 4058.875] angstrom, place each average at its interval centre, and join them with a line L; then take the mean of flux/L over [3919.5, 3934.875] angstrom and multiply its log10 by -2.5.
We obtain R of 0.40 mag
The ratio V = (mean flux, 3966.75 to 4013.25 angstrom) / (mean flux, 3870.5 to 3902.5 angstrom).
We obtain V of 1.5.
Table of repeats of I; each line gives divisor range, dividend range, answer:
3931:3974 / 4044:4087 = 1.95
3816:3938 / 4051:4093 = 2.07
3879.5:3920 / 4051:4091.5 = 1.65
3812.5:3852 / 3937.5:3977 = 1.36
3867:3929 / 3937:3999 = 1.17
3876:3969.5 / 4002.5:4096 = 1.83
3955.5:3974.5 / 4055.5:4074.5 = 1.99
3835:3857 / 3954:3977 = 1.18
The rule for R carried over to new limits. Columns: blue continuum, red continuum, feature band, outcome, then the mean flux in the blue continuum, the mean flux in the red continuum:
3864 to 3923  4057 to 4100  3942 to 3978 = 0.297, 1.25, 2.01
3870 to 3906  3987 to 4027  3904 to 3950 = 0.221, 1.17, 2.05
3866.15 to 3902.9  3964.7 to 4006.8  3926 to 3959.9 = 0.295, 1.15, 1.61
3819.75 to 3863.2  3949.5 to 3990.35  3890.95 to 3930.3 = -0.168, 0.885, 1.33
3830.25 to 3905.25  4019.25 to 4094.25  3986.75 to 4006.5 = -0.169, 1.05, 2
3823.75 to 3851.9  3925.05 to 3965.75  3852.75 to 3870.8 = -0.151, 0.855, 1.08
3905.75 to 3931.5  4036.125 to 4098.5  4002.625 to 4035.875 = -0.178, 1.29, 1.99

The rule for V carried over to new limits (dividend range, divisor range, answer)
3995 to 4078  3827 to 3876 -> 2.10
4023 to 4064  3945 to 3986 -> 1.54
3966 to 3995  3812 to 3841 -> 1.78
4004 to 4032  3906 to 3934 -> 1.70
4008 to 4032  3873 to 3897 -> 1.88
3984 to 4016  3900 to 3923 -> 1.41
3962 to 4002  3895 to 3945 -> 1.29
